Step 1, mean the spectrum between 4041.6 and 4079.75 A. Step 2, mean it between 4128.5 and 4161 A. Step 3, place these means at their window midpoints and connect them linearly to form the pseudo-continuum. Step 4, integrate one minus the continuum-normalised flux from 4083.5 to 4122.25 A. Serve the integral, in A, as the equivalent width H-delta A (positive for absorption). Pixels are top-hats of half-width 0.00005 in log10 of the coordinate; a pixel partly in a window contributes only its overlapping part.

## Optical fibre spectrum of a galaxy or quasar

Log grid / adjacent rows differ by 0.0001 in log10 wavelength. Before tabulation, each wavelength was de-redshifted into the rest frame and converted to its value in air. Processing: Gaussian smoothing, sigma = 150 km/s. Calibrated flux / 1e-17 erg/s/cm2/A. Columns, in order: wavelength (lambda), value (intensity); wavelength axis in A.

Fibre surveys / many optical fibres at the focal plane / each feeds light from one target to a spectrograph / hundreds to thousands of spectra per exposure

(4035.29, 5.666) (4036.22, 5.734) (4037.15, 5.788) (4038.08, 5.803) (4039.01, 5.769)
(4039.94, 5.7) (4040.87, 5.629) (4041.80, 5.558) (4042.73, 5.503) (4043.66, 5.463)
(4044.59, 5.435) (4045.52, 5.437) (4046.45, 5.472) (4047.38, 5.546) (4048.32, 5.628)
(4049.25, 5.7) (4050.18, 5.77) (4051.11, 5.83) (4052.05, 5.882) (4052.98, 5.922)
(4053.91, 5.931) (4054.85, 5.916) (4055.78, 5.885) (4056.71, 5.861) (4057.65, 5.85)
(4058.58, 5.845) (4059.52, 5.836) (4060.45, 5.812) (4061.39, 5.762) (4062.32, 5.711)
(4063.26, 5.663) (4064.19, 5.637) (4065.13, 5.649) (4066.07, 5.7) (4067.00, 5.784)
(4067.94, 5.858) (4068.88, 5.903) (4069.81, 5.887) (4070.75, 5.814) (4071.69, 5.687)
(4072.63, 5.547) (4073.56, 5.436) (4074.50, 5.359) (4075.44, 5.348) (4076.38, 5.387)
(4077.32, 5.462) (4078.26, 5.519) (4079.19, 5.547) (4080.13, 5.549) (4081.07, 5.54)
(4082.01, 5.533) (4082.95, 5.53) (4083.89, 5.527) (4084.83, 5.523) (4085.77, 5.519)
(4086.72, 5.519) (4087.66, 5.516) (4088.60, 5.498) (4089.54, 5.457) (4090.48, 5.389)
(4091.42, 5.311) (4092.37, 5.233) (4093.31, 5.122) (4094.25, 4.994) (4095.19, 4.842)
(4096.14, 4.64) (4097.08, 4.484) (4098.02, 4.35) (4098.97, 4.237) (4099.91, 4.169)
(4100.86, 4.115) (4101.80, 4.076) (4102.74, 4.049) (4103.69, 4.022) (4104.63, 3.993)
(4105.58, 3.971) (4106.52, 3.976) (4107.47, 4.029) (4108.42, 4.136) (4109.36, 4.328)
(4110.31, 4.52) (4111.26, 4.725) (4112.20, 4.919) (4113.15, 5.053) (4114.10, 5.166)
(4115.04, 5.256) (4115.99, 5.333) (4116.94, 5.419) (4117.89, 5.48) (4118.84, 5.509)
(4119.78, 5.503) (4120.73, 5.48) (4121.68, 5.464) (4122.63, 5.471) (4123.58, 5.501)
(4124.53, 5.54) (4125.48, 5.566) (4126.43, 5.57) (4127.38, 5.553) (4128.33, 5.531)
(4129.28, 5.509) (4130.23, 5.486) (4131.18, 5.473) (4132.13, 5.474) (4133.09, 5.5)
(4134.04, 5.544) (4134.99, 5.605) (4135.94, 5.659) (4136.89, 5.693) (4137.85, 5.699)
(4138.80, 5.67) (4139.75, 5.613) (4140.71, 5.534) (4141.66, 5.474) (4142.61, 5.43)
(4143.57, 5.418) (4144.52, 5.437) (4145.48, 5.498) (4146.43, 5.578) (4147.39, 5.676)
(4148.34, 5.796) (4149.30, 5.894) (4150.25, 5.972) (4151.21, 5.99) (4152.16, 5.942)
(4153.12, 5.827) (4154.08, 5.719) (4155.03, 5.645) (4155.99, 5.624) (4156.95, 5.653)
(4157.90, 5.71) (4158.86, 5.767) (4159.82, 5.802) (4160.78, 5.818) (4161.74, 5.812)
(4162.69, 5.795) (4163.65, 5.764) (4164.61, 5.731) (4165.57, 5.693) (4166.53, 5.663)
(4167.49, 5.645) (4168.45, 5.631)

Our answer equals 5.4 A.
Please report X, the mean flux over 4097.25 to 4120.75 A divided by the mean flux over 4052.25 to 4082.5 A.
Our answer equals 0.81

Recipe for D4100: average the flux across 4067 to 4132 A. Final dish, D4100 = 5.15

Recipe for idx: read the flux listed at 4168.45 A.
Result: 5.631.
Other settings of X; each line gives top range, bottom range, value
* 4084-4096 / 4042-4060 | 0.93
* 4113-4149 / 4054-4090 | 0.98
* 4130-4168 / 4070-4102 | 1.09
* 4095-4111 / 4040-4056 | 0.74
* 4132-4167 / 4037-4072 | 0.99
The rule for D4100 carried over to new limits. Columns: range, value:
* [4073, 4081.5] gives 5.47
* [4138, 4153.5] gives 5.67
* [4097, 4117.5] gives 4.47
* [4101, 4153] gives 5.25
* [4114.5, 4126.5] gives 5.46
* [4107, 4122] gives 5.02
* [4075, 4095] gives 5.42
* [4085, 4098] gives 5.17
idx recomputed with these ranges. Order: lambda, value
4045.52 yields 5.437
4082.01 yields 5.533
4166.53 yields 5.663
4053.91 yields 5.931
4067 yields 5.784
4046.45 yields 5.472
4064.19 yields 5.637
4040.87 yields 5.629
